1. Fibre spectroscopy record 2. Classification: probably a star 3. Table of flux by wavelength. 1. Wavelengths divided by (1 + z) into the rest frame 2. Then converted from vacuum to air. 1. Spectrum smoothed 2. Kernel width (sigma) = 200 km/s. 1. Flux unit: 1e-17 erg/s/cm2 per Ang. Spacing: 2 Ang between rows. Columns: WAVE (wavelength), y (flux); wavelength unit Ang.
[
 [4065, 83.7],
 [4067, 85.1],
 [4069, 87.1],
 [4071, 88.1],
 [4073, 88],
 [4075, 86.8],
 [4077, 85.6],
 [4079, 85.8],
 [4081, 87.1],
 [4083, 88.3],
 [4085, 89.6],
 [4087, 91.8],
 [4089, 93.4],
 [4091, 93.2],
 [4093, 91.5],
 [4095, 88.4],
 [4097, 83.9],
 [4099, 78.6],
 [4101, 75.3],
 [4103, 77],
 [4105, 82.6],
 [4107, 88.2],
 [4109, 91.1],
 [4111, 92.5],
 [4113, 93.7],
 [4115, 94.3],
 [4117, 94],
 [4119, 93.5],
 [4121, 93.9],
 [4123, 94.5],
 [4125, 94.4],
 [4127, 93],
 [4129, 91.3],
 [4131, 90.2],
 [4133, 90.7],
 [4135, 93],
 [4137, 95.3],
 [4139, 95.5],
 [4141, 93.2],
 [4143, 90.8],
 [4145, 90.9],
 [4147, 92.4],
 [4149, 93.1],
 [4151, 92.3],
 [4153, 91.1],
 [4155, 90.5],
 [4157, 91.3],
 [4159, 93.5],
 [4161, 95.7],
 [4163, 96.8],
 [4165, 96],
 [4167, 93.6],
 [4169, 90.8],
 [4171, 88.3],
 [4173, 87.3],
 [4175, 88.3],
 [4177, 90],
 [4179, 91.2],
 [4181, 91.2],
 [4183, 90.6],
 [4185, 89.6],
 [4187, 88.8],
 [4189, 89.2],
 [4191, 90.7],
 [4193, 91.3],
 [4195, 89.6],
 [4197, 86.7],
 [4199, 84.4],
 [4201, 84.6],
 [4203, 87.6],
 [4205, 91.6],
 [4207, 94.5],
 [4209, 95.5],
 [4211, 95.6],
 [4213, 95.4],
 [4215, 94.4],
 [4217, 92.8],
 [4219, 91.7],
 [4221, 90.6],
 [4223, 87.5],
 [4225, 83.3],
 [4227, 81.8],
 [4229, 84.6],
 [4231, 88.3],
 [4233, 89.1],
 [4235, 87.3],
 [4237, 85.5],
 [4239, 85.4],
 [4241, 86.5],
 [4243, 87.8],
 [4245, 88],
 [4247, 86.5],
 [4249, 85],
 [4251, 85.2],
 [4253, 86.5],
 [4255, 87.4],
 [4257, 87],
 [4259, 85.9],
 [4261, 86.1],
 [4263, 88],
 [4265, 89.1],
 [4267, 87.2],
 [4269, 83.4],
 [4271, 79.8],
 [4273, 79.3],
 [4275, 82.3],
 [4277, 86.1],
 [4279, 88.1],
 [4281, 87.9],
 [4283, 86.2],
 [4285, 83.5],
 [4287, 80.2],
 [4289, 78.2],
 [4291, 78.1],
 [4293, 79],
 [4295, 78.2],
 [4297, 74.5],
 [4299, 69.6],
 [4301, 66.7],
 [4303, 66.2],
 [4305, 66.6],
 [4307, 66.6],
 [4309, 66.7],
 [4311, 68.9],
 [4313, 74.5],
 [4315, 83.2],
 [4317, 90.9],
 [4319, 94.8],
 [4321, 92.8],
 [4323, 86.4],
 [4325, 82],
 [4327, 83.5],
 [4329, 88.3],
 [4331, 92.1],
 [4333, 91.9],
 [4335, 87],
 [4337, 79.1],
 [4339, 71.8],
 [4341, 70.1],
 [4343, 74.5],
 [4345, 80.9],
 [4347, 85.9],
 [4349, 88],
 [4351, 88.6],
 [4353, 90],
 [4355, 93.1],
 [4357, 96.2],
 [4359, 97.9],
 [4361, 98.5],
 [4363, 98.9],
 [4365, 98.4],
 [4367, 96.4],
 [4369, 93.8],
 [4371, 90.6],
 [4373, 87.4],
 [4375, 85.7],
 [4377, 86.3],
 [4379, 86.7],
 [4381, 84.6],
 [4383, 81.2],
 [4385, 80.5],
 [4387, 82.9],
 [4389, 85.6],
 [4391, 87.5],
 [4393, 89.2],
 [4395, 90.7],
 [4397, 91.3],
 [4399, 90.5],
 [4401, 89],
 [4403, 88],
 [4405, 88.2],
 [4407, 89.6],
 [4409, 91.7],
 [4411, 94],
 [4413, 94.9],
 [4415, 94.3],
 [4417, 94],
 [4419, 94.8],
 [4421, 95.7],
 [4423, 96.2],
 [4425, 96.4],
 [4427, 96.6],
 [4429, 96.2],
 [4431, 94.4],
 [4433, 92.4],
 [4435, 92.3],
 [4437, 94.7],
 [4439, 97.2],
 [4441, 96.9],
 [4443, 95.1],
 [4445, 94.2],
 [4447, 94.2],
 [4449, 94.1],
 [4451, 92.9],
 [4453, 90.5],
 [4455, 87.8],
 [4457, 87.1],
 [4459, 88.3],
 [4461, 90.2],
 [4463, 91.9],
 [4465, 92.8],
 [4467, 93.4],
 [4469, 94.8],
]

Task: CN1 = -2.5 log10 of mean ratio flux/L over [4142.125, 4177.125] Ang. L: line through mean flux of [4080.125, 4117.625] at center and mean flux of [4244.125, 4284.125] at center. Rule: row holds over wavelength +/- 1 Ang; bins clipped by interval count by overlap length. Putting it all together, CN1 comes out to -0.06 mag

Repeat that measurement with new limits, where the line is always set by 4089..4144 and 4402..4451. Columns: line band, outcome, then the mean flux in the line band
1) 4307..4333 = 0.12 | 83.3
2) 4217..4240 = 0.05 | 87.1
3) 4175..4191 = 0.01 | 90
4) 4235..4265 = 0.06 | 86.6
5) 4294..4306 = 0.30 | 70.3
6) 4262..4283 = 0.08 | 85.2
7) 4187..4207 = 0.03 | 88.7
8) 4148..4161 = -0.02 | 92.3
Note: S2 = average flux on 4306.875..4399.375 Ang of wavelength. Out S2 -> 86.4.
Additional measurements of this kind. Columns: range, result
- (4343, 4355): 86.2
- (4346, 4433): 91.2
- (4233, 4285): 85.9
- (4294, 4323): 76.1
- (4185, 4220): 90.8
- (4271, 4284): 84.6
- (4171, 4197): 89.6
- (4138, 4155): 92.3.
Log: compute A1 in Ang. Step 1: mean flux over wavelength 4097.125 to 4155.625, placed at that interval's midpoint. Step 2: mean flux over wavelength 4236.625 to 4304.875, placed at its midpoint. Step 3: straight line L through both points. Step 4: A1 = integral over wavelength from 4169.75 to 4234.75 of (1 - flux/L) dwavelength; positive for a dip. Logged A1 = -2.4 Ang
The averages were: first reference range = 90.5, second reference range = 82.5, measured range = 89.5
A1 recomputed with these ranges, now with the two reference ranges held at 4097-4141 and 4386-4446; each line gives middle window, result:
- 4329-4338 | 0.41 Ang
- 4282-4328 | 6.75 Ang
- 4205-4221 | -0.54 Ang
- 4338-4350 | 1.74 Ang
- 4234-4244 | 0.50 Ang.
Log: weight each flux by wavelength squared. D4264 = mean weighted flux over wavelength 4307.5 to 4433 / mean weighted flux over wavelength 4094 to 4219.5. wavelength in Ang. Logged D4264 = 1.08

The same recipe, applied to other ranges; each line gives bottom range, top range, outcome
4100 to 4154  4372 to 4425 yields 1.12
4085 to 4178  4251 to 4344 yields 0.97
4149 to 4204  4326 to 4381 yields 1.06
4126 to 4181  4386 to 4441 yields 1.13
